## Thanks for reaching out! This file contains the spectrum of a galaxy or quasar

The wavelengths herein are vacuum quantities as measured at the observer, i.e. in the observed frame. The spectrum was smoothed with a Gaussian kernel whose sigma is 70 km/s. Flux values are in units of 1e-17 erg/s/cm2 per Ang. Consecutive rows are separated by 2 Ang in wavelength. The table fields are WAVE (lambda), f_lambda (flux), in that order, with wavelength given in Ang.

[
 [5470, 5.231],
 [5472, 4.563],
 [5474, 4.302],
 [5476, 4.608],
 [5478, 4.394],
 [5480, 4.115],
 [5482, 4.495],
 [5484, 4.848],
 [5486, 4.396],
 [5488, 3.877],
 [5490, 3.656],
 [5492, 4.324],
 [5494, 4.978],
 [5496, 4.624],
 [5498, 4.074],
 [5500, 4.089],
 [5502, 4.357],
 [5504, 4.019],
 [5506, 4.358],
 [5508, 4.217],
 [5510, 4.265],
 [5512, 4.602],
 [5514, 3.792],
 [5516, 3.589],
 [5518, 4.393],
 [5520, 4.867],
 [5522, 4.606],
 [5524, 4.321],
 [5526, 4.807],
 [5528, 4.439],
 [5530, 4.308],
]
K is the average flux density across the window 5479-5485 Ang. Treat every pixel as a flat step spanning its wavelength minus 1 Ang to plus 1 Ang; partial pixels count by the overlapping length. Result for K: 4.49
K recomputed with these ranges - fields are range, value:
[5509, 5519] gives 4.13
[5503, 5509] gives 4.2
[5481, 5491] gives 4.25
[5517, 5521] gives 4.63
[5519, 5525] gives 4.6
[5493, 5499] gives 4.56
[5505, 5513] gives 4.36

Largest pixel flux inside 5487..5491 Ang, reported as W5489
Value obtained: 3.877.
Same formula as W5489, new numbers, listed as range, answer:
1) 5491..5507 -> 4.978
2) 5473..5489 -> 4.848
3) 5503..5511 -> 4.358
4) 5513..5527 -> 4.867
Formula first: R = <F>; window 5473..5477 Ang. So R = 4.46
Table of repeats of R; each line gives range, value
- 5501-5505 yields 4.19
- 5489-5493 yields 3.99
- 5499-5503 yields 4.22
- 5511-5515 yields 4.2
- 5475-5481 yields 4.37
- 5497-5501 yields 4.08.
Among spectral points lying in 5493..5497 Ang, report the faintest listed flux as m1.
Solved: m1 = 4.624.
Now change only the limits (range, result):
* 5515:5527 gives 3.589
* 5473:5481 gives 4.115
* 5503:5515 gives 3.792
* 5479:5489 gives 3.877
